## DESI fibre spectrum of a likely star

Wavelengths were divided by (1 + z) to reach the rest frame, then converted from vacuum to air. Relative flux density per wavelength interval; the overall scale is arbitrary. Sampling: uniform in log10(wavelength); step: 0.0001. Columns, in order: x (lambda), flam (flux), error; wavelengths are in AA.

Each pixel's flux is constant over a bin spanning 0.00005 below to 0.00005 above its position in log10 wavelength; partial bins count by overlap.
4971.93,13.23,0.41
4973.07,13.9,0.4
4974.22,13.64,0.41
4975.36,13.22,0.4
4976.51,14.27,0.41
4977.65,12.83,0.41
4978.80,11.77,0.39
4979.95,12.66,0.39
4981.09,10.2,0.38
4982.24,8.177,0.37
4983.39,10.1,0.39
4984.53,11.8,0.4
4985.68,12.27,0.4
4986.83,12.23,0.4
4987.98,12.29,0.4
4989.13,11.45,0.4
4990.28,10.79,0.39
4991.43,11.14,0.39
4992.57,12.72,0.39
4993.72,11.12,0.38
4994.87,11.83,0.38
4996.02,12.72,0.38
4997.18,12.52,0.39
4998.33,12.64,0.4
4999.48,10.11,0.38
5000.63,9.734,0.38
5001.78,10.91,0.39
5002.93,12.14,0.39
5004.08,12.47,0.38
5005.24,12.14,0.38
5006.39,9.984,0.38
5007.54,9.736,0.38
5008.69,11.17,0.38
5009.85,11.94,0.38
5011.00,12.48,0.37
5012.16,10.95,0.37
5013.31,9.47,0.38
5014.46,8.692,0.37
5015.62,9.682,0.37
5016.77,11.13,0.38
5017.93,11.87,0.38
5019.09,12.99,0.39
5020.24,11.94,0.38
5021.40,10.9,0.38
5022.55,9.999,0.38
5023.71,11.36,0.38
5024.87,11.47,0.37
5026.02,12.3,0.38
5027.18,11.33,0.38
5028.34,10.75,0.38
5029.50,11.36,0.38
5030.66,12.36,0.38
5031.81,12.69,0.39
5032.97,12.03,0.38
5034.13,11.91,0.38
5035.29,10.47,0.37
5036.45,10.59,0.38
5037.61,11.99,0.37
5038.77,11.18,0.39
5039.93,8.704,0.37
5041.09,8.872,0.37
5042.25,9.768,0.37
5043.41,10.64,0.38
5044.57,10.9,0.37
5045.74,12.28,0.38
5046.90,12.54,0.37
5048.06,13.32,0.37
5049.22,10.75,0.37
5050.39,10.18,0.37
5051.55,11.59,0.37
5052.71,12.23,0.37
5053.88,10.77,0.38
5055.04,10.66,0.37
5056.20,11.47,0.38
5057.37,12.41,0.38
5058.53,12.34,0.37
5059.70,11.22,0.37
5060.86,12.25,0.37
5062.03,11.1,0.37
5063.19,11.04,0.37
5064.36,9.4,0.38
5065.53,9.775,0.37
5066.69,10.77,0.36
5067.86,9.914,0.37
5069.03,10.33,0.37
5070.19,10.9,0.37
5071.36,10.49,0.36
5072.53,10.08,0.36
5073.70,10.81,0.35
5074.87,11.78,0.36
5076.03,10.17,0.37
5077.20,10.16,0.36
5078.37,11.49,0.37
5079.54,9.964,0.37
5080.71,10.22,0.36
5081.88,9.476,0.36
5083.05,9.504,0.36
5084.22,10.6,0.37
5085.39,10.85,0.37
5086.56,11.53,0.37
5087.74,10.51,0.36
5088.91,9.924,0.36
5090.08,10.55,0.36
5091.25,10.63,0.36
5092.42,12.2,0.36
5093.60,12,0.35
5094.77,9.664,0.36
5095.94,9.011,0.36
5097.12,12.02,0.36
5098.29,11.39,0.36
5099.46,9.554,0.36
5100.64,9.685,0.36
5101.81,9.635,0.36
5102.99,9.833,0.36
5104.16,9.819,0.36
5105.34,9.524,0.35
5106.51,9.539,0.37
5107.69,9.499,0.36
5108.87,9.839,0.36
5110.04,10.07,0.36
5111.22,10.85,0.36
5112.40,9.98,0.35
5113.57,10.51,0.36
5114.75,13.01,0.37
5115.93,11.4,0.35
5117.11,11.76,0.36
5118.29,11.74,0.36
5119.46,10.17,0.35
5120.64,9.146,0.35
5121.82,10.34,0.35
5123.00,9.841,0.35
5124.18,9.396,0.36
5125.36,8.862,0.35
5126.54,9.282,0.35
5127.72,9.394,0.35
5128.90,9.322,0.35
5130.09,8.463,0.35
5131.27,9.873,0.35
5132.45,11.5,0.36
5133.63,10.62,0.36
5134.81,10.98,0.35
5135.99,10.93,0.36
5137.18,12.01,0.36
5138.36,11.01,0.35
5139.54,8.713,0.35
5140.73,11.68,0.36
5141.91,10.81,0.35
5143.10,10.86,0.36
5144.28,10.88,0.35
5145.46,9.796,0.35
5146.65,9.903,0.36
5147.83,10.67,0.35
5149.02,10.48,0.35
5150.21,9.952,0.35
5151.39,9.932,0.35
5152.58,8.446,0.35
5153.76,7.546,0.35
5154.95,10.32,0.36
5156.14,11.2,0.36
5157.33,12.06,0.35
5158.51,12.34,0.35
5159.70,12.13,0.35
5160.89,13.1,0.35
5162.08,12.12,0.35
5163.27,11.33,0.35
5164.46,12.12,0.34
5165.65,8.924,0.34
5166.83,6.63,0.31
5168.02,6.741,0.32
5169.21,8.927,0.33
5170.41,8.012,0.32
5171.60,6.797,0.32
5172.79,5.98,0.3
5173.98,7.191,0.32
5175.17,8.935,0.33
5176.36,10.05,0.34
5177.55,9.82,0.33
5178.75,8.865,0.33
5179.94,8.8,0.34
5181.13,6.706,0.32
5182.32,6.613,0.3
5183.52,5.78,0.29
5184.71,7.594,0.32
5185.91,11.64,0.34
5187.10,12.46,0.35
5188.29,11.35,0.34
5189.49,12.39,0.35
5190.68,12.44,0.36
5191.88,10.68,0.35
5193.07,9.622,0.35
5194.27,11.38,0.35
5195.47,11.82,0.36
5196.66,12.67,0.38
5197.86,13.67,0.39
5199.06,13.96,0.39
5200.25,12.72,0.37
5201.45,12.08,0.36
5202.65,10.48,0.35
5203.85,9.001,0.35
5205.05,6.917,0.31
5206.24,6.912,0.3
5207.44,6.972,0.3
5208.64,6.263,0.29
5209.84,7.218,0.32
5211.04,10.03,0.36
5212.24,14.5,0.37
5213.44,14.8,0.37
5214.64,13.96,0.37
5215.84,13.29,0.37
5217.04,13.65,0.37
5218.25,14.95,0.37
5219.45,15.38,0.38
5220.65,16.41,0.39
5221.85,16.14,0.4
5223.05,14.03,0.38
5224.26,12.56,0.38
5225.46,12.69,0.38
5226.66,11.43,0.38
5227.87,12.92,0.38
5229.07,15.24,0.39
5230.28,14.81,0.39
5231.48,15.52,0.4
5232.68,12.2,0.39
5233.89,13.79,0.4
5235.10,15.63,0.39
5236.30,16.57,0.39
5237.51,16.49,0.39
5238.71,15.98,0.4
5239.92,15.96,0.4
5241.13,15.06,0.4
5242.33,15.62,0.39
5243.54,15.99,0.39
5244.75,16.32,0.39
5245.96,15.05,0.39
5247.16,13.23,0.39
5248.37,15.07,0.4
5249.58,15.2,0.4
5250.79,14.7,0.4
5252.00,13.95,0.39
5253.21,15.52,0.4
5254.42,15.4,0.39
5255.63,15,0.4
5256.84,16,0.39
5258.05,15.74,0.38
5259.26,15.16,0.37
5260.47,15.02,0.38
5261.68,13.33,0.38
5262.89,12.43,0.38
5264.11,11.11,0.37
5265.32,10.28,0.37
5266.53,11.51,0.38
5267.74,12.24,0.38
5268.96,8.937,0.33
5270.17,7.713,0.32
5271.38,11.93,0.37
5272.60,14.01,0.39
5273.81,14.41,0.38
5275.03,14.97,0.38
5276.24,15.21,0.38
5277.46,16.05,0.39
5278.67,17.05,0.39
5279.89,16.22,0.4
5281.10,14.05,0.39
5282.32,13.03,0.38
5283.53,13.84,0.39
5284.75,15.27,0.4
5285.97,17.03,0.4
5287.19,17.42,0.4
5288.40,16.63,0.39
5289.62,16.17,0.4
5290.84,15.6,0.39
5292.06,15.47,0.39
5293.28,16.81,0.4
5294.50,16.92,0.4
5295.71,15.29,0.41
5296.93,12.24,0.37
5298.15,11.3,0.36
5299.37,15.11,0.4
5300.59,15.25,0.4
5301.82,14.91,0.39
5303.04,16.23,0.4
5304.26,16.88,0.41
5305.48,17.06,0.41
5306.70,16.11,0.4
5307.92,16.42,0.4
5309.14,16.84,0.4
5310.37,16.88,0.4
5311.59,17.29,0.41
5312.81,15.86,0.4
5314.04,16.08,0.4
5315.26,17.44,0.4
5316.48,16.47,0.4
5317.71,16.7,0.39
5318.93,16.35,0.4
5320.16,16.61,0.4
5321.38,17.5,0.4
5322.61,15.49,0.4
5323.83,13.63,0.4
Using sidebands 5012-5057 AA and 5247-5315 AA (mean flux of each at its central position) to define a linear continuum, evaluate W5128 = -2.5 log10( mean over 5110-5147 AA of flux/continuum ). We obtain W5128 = 0.20 mag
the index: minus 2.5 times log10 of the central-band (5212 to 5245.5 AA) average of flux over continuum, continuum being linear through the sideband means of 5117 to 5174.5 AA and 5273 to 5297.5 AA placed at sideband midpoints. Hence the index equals -0.11 mag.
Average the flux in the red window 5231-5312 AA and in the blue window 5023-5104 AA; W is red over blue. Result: 1.4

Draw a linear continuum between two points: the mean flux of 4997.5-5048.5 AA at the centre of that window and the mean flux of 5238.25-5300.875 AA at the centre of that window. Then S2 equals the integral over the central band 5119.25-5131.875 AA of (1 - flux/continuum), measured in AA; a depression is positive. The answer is 3.1 AA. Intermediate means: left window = 11.2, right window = 14.5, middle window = 9.44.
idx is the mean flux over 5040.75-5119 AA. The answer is 10.7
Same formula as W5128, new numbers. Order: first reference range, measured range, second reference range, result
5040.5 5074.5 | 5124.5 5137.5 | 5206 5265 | 0.211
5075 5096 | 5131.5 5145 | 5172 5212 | -0.078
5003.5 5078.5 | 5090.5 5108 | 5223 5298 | 0.165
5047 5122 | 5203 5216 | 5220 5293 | 0.335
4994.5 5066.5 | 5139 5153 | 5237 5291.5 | 0.250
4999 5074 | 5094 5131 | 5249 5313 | 0.207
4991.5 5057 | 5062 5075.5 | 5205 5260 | 0.128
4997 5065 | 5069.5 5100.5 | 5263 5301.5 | 0.122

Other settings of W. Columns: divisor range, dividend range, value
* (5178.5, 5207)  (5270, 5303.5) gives 1.45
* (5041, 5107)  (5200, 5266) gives 1.26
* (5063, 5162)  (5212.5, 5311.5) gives 1.41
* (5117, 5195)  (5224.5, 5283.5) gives 1.43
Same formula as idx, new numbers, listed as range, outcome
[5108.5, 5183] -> 9.92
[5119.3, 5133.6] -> 9.65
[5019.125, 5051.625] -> 11.2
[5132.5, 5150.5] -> 10.7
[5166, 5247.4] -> 11.7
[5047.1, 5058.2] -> 11.5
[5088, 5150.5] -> 10.4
